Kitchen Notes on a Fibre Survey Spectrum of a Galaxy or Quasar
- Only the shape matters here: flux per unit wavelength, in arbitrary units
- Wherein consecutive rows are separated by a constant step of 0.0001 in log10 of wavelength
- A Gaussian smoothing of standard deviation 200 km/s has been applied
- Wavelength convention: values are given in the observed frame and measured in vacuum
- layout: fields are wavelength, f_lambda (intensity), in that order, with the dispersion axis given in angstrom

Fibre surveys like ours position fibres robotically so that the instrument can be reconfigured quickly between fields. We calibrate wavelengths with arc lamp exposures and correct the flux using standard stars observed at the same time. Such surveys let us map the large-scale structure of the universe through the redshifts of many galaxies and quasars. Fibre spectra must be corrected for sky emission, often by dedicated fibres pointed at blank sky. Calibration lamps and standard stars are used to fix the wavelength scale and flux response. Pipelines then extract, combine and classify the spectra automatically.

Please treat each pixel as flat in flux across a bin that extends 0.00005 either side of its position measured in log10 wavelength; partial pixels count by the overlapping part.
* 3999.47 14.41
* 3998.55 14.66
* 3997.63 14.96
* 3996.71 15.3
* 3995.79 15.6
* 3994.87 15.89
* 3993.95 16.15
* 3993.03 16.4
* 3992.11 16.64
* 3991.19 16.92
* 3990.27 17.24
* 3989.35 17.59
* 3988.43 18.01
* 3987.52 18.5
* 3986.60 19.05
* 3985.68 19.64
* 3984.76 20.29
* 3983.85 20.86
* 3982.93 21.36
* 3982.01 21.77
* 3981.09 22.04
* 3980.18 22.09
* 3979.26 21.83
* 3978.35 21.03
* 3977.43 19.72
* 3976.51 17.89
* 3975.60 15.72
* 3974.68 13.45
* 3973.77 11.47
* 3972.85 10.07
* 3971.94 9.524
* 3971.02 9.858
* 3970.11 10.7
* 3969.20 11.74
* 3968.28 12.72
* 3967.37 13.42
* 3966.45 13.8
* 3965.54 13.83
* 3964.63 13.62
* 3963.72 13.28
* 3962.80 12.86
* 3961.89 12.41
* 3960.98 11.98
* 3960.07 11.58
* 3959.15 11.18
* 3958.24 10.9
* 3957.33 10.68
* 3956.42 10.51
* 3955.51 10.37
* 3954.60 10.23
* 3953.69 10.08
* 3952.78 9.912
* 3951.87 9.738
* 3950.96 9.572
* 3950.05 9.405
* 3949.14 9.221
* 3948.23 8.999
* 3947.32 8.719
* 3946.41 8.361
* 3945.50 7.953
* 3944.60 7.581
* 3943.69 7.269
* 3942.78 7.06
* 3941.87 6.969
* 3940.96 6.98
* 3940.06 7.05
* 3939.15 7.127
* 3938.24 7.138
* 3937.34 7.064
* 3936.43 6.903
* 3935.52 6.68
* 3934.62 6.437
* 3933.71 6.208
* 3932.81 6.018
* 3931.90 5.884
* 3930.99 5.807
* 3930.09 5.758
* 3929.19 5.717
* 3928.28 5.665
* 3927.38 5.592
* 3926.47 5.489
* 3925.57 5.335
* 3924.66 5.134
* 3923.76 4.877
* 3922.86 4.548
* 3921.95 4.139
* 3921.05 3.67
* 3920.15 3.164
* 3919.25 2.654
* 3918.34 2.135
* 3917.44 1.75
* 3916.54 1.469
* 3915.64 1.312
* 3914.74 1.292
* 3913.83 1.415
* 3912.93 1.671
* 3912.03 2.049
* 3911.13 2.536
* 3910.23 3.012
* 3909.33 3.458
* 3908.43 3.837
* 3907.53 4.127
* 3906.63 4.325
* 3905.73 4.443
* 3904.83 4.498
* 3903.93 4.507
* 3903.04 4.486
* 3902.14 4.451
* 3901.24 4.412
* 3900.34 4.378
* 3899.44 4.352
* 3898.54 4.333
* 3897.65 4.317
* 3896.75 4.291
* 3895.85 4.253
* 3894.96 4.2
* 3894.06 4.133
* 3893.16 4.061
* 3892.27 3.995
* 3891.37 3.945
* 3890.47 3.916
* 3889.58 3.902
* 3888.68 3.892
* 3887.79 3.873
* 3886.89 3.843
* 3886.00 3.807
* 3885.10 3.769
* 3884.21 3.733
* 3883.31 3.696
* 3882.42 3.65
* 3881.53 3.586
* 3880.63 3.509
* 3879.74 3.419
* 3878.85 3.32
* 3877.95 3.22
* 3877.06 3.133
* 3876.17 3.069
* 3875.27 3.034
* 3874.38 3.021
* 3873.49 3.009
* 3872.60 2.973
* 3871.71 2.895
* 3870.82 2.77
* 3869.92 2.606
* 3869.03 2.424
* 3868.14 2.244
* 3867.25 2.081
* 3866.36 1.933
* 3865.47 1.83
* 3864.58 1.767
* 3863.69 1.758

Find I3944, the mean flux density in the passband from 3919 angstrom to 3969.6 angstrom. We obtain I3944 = 8.37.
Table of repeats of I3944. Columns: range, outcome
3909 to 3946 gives 4.89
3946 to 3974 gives 11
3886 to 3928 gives 3.74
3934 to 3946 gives 7.09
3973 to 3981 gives 17.8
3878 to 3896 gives 3.8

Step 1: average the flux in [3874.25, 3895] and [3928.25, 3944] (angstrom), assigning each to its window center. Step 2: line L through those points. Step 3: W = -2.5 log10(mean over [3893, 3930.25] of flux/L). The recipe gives 0.314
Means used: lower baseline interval 3.65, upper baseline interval 6.56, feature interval 3.82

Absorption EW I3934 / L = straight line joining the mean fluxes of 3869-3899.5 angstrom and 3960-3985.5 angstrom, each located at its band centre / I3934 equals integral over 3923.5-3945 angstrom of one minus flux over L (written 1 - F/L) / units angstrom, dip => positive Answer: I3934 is 8.35 angstrom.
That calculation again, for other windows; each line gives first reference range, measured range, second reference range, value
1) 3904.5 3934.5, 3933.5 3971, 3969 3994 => 4.1 angstrom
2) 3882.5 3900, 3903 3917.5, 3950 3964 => 7.2 angstrom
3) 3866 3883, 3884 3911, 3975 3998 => 8.6 angstrom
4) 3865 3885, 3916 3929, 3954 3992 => 7.3 angstrom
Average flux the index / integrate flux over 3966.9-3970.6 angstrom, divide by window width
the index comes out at 12.1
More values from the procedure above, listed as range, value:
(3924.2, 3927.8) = 5.38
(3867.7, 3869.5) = 2.34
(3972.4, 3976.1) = 12.8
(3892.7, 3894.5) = 4.1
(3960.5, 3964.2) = 12.6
